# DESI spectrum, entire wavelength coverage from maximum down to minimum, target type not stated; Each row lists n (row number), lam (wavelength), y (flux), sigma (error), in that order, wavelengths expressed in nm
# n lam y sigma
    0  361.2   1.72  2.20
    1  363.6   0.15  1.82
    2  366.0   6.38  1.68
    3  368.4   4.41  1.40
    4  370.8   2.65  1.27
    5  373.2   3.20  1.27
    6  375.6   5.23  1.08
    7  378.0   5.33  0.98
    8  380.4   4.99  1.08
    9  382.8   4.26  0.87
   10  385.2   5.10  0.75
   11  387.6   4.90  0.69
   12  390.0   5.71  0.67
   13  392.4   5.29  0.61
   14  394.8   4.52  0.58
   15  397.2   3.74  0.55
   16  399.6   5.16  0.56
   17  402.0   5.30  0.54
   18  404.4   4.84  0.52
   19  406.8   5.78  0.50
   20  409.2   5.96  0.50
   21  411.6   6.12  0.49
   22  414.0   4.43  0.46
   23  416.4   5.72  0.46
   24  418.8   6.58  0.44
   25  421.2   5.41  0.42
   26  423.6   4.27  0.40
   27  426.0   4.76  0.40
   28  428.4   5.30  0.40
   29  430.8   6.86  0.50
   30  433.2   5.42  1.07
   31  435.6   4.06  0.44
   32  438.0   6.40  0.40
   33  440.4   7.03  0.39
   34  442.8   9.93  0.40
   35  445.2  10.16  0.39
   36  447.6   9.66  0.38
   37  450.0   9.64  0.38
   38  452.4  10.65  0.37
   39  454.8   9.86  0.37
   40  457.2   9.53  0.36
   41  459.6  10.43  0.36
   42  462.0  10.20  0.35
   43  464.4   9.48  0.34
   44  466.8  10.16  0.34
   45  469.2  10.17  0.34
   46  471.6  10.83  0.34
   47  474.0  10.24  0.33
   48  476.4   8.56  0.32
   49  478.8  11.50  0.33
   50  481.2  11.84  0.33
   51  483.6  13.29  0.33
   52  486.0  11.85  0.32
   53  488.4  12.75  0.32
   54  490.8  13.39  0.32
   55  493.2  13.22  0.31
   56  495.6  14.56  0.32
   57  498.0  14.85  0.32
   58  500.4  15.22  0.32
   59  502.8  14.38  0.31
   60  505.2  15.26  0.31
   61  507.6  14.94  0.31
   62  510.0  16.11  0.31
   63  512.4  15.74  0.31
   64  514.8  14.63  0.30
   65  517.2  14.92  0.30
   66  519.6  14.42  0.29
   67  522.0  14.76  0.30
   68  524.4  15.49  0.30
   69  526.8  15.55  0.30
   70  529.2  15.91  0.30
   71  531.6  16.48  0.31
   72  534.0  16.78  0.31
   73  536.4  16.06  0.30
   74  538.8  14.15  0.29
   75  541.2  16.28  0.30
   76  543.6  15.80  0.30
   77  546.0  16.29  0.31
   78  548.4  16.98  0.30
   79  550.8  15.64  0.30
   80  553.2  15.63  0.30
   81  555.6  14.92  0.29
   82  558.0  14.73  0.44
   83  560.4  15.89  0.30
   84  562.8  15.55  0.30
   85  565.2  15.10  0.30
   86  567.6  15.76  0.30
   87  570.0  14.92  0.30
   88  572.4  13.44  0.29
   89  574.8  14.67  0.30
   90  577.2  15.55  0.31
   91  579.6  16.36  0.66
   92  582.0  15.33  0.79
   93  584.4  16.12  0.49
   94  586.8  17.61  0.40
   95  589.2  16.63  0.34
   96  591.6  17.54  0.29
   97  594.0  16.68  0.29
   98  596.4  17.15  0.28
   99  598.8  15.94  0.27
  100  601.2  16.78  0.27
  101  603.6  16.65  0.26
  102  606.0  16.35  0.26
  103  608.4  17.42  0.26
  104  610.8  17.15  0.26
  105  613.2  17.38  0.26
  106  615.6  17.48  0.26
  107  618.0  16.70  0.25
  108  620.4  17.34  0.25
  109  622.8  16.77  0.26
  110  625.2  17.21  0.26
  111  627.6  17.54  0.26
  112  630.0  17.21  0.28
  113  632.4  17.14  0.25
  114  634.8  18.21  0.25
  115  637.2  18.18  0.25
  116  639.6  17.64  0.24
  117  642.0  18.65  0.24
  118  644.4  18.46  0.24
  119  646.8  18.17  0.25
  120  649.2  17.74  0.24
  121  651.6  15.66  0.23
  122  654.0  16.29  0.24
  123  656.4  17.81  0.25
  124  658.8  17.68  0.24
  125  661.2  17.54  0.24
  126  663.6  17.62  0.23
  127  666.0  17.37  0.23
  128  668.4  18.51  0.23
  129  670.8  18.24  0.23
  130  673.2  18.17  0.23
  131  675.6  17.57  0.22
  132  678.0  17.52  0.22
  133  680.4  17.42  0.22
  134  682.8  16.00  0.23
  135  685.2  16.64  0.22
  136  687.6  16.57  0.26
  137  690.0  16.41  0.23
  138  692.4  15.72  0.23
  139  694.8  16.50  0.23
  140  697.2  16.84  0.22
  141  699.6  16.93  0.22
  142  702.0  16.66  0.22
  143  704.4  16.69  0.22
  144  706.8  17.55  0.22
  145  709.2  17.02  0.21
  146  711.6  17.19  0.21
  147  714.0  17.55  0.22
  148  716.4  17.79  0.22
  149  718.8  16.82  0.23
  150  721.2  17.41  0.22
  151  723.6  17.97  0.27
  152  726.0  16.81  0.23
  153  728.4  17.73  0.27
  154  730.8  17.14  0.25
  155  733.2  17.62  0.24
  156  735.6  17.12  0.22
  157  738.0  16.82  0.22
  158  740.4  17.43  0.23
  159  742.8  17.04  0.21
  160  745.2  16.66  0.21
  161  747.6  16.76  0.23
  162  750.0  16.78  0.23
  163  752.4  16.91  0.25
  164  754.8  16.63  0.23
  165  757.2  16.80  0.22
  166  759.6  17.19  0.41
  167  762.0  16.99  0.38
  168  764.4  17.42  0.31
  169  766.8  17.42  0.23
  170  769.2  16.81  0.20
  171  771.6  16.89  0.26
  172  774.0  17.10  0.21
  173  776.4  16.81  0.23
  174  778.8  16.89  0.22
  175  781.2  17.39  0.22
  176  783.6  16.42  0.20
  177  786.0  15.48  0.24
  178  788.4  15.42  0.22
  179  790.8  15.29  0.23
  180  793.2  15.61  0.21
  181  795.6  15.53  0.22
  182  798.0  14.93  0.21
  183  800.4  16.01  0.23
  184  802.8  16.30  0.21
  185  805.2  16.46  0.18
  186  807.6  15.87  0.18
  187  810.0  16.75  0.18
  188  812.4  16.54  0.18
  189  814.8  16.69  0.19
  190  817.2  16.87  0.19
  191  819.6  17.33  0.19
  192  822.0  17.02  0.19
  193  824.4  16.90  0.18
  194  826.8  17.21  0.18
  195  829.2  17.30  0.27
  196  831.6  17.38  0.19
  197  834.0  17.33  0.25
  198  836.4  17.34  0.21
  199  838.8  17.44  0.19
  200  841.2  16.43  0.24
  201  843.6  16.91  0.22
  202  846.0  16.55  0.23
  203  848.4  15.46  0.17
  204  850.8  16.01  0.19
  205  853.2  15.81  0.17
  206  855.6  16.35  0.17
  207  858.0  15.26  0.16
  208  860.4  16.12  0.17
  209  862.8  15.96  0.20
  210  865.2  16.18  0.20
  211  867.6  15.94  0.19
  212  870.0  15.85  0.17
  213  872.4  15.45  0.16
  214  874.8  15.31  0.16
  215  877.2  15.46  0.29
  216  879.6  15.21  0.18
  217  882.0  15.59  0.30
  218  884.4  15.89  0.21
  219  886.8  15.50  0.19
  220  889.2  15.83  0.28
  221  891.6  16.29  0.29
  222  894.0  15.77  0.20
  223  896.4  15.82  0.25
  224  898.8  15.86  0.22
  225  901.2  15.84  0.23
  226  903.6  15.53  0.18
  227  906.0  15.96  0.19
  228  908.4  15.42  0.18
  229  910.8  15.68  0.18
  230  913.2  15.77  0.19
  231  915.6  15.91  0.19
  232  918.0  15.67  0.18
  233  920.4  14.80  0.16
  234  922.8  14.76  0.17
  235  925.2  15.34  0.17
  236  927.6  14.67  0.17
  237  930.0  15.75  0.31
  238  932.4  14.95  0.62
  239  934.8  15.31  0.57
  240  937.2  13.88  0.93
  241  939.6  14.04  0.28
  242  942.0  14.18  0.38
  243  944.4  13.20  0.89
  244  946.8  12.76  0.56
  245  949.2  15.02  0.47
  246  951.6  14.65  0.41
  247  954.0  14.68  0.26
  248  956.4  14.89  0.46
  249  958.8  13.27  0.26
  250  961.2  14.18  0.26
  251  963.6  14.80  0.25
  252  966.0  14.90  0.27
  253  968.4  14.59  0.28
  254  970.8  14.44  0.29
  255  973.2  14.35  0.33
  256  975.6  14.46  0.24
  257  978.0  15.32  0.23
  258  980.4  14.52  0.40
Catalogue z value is 0.11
